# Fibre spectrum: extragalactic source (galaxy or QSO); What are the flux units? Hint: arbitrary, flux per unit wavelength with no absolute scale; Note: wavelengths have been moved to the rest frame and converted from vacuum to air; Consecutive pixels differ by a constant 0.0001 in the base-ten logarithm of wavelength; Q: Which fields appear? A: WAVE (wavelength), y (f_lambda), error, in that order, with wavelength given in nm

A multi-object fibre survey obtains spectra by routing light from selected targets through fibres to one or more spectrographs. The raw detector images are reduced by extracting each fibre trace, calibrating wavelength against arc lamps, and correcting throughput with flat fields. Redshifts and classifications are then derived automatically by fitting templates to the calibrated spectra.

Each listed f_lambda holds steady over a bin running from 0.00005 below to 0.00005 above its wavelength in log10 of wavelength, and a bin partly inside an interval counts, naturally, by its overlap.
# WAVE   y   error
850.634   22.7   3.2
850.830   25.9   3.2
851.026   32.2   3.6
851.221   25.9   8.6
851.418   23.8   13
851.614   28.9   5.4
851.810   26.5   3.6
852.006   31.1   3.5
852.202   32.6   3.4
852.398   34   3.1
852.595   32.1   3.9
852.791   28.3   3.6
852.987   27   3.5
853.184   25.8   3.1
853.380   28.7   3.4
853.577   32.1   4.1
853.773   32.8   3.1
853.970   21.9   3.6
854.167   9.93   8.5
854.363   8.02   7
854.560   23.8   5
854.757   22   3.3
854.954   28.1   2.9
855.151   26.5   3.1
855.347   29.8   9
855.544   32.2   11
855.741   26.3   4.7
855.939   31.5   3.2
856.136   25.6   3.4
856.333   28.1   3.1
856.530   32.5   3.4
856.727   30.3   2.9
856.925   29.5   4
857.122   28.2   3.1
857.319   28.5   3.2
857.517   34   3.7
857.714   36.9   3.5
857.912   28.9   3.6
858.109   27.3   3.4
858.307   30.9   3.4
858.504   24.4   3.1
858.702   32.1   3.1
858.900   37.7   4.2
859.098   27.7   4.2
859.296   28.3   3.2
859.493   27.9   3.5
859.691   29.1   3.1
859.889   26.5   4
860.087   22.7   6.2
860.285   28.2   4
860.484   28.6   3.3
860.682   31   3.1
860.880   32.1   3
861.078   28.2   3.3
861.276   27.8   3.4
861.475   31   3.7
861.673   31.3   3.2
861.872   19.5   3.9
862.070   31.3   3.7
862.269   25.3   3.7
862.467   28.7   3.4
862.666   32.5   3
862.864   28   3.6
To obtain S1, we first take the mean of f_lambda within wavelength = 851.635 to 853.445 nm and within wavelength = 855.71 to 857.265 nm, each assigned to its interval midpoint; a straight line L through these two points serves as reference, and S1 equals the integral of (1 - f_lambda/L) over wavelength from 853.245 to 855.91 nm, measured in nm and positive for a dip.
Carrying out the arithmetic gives 0.40 nm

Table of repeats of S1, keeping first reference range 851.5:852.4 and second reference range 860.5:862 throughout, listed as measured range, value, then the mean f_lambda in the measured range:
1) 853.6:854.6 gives 0.33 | 20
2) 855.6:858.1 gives -0.05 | 30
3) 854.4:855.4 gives 0.17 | 24.8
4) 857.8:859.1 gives -0.04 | 30.1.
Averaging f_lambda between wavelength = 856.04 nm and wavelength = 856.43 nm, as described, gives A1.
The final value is 26.9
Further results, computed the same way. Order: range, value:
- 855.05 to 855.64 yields 29.5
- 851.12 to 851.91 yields 26.3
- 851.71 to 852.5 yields 31.1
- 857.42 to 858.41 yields 31.6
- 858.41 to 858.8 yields 28.3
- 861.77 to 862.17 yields 25.4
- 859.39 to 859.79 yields 28.6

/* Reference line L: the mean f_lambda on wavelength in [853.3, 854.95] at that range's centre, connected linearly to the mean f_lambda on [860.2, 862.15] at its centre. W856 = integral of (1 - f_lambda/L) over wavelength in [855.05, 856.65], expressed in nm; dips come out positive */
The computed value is -0.324 nm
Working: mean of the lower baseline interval 22.7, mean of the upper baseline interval 28.9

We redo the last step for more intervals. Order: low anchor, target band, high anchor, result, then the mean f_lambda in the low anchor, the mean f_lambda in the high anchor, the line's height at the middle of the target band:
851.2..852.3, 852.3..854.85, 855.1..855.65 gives 0.34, 28.3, 29.8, 29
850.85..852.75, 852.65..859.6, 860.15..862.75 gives 0.31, 29.5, 28.8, 29.2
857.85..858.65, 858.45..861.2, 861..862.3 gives -0.09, 28.1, 27.9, 28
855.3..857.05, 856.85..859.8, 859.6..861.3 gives -0.12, 29.5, 28.3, 28.9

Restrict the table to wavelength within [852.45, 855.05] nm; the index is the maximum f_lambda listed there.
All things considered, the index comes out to 32.8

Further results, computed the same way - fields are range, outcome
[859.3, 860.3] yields 29.1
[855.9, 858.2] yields 36.9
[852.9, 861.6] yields 37.7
